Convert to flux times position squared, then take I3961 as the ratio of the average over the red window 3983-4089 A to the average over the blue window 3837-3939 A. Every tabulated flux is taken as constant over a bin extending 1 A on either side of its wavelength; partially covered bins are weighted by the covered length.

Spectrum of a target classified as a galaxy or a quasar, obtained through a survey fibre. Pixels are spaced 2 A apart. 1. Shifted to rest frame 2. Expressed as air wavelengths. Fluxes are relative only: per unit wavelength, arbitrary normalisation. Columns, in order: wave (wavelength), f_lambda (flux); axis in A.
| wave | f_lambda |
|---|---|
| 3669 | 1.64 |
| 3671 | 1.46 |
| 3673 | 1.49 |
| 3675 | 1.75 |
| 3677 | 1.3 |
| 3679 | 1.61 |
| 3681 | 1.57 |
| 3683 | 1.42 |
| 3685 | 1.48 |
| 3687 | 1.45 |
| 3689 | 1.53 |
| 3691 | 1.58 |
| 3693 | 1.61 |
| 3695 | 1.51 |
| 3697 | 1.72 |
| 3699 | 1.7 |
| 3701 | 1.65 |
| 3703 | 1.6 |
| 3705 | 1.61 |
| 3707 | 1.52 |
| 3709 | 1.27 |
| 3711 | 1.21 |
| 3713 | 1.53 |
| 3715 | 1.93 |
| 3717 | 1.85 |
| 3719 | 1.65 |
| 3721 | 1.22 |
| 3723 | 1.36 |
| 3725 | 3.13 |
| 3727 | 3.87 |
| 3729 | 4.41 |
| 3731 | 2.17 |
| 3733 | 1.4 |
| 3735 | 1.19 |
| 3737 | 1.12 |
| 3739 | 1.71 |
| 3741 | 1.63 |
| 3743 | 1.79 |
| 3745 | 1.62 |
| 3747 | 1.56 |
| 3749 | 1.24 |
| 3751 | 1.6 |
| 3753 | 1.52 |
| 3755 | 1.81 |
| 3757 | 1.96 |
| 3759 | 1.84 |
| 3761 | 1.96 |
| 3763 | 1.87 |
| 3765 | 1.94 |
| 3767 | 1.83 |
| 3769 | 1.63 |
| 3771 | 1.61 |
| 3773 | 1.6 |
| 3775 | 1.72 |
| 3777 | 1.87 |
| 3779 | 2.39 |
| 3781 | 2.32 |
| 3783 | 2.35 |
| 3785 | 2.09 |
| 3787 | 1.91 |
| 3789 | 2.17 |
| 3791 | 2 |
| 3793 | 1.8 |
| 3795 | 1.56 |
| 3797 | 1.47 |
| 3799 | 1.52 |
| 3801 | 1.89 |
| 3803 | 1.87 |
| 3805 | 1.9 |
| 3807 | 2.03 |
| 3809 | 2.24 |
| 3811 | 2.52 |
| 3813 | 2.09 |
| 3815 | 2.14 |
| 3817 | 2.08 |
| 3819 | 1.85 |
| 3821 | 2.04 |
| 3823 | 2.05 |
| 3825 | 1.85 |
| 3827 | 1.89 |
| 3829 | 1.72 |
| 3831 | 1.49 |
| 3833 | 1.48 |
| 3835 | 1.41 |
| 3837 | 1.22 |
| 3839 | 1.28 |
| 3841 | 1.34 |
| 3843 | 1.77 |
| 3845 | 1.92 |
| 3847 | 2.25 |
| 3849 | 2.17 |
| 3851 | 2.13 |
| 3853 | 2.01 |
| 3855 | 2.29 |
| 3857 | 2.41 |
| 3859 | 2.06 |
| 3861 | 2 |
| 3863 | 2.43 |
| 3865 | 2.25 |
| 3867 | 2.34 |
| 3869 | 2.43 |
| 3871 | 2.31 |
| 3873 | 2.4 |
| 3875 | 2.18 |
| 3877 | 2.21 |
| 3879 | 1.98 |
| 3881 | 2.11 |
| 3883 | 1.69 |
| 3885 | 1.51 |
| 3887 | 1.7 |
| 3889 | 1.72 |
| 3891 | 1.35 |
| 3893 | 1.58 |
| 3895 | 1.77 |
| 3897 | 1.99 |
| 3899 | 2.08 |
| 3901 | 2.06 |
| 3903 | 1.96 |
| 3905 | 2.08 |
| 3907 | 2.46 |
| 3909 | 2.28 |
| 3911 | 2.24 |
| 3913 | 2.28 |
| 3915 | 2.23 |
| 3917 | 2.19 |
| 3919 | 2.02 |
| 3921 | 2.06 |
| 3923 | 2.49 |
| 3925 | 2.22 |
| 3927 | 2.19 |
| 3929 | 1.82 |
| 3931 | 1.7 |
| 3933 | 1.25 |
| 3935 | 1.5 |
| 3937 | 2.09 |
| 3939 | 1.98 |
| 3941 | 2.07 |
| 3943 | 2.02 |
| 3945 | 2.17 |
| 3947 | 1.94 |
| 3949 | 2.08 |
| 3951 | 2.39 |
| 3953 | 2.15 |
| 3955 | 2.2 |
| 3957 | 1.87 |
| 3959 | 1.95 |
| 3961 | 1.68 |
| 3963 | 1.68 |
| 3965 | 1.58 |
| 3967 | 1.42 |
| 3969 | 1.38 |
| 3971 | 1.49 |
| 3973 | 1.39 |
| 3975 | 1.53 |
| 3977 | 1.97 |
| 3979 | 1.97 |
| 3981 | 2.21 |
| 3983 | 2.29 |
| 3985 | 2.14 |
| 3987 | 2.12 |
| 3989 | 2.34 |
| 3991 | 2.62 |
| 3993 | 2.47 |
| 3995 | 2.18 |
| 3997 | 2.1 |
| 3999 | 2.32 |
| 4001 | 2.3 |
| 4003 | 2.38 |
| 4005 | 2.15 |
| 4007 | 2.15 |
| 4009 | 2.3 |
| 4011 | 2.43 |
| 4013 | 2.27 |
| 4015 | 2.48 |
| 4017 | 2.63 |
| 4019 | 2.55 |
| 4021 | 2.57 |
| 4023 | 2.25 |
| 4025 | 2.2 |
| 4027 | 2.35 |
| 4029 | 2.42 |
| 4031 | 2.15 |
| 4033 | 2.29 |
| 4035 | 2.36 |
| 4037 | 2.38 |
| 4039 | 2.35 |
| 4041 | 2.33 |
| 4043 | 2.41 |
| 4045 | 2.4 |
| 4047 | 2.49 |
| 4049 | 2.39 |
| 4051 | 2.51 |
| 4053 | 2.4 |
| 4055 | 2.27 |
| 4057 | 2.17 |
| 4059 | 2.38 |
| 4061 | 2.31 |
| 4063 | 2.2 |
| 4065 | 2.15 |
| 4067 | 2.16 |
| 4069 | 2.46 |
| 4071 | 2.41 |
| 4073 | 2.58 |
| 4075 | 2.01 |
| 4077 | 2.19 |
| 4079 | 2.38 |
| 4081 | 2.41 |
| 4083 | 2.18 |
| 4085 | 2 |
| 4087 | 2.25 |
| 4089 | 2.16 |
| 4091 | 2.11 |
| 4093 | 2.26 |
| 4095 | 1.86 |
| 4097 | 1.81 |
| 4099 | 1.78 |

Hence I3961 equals 1.2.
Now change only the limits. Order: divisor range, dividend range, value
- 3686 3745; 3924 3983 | 1.18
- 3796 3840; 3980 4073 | 1.43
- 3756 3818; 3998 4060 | 1.37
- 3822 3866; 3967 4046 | 1.28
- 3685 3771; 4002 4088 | 1.55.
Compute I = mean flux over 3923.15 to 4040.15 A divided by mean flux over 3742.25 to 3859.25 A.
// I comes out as 1.13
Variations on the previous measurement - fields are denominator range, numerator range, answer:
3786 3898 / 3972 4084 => 1.19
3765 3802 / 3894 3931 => 1.13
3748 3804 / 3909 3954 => 1.12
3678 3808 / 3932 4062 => 1.20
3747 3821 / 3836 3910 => 1.05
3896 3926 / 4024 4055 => 1.08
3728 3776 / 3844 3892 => 1.17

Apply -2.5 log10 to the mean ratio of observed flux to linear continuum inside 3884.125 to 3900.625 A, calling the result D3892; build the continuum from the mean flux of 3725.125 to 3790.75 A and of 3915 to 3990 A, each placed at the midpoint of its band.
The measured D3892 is 0.126 mag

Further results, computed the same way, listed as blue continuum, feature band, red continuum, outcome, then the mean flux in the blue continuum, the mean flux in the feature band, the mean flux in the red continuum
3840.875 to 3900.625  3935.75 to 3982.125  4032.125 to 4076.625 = 0.157 mag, 2.02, 1.88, 2.33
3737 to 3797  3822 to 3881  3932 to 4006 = -0.054 mag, 1.81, 1.98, 1.98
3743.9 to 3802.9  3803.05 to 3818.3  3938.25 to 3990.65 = -0.154 mag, 1.82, 2.12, 1.93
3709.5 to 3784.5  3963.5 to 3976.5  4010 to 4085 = 0.432 mag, 1.87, 1.49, 2.34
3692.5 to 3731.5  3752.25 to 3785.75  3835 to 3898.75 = 0.020 mag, 1.93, 1.9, 1.95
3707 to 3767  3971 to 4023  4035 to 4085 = 0.005 mag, 1.83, 2.22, 2.32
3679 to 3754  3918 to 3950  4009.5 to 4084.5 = 0.084 mag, 1.73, 1.98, 2.35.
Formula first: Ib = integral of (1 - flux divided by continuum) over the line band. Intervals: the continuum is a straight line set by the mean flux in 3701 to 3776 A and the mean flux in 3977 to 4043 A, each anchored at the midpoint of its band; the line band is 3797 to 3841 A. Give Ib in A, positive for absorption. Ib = 2.90 A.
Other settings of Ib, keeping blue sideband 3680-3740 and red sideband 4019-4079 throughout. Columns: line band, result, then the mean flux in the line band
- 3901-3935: 0.6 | 2.07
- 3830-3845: 3.9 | 1.46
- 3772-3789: -1.4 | 2.04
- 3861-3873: -1.8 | 2.33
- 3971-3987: 2.2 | 1.91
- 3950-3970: 3.2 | 1.83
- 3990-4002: -0.5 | 2.33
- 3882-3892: 2.3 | 1.59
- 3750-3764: 0.4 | 1.79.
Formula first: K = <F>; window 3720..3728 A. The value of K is 2.4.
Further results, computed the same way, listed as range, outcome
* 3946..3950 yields 2.01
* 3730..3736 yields 1.59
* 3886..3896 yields 1.62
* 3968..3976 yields 1.45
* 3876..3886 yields 1.9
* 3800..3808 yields 1.92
